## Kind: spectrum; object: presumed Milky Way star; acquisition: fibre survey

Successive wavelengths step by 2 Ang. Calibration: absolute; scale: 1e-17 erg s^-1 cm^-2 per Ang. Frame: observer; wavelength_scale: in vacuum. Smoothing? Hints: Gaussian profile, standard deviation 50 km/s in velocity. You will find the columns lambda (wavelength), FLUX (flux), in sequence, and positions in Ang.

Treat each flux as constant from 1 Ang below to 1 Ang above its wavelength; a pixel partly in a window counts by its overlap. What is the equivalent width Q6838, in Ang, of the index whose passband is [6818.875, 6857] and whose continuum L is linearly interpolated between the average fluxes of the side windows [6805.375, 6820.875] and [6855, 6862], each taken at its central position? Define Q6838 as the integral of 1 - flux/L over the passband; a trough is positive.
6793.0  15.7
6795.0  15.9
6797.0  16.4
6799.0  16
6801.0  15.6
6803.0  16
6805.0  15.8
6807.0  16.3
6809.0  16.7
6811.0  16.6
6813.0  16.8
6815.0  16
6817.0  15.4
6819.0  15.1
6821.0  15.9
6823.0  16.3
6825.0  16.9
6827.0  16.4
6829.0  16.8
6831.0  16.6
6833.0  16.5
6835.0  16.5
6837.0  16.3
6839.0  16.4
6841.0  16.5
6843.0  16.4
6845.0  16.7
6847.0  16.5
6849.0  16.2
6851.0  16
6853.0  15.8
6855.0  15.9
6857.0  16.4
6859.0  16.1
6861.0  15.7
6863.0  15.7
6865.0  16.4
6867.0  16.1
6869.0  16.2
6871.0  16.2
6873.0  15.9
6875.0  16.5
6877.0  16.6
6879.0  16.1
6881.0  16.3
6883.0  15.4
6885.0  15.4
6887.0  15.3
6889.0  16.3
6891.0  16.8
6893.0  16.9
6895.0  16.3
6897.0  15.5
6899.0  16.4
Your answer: -0.6 Ang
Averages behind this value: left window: 16.1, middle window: 16.3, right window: 16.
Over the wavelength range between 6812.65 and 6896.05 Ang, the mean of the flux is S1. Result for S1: 16.2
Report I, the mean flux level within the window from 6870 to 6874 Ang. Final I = 16.1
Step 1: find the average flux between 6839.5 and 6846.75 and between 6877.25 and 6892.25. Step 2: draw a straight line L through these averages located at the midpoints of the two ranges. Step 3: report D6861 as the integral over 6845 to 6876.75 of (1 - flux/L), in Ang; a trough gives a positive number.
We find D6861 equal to 0.3 Ang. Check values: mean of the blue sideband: 16.5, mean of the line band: 16.1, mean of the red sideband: 16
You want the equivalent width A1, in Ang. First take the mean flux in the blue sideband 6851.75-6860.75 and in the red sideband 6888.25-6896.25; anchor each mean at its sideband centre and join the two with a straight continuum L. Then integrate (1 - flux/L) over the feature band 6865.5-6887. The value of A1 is 0.4 Ang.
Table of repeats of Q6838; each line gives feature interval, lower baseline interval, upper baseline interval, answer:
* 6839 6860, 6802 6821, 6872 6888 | -0.3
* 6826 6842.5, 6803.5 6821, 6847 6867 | -0.4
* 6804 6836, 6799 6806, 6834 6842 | -0.3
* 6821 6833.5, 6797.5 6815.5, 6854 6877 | -0.3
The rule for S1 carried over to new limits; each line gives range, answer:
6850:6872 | 16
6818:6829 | 16.2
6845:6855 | 16.2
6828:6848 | 16.5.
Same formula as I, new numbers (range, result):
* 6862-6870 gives 16.1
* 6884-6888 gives 15.4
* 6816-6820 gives 15.2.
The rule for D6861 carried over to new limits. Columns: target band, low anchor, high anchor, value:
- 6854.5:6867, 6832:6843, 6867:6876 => 0.2 Ang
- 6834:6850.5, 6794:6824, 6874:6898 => -0.4 Ang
